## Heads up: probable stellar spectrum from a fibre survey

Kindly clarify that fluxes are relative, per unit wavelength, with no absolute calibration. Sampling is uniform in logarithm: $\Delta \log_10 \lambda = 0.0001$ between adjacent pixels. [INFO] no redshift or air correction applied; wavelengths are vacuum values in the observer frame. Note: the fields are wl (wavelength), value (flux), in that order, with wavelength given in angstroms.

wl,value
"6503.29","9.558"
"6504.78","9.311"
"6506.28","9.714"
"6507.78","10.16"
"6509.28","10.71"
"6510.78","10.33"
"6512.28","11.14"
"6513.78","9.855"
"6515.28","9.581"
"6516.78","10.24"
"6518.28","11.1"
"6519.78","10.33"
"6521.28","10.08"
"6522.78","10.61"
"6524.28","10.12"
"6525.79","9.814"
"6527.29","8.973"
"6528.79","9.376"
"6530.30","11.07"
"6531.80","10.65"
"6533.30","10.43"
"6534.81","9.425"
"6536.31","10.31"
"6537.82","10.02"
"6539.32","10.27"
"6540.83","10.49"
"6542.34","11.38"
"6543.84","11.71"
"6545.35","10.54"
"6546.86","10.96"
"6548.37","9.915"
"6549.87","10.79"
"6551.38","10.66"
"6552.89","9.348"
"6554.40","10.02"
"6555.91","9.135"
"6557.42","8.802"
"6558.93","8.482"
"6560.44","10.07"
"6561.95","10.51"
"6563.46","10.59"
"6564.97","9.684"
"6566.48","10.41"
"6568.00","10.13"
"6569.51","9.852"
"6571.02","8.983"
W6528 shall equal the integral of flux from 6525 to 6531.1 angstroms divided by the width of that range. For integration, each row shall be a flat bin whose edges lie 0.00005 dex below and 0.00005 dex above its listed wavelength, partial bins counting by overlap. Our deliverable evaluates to 9.81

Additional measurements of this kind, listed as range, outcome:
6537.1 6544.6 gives 10.8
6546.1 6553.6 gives 10.3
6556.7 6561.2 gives 9.12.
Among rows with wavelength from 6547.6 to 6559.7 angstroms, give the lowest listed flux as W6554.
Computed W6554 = 8.482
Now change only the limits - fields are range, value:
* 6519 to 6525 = 10.08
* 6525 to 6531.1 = 8.973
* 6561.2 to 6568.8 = 9.684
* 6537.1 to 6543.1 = 10.02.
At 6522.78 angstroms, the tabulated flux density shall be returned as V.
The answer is 10.61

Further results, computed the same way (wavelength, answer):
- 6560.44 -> 10.07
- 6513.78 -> 9.855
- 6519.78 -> 10.33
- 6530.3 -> 11.07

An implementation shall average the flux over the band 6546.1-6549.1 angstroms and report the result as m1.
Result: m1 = 10.4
